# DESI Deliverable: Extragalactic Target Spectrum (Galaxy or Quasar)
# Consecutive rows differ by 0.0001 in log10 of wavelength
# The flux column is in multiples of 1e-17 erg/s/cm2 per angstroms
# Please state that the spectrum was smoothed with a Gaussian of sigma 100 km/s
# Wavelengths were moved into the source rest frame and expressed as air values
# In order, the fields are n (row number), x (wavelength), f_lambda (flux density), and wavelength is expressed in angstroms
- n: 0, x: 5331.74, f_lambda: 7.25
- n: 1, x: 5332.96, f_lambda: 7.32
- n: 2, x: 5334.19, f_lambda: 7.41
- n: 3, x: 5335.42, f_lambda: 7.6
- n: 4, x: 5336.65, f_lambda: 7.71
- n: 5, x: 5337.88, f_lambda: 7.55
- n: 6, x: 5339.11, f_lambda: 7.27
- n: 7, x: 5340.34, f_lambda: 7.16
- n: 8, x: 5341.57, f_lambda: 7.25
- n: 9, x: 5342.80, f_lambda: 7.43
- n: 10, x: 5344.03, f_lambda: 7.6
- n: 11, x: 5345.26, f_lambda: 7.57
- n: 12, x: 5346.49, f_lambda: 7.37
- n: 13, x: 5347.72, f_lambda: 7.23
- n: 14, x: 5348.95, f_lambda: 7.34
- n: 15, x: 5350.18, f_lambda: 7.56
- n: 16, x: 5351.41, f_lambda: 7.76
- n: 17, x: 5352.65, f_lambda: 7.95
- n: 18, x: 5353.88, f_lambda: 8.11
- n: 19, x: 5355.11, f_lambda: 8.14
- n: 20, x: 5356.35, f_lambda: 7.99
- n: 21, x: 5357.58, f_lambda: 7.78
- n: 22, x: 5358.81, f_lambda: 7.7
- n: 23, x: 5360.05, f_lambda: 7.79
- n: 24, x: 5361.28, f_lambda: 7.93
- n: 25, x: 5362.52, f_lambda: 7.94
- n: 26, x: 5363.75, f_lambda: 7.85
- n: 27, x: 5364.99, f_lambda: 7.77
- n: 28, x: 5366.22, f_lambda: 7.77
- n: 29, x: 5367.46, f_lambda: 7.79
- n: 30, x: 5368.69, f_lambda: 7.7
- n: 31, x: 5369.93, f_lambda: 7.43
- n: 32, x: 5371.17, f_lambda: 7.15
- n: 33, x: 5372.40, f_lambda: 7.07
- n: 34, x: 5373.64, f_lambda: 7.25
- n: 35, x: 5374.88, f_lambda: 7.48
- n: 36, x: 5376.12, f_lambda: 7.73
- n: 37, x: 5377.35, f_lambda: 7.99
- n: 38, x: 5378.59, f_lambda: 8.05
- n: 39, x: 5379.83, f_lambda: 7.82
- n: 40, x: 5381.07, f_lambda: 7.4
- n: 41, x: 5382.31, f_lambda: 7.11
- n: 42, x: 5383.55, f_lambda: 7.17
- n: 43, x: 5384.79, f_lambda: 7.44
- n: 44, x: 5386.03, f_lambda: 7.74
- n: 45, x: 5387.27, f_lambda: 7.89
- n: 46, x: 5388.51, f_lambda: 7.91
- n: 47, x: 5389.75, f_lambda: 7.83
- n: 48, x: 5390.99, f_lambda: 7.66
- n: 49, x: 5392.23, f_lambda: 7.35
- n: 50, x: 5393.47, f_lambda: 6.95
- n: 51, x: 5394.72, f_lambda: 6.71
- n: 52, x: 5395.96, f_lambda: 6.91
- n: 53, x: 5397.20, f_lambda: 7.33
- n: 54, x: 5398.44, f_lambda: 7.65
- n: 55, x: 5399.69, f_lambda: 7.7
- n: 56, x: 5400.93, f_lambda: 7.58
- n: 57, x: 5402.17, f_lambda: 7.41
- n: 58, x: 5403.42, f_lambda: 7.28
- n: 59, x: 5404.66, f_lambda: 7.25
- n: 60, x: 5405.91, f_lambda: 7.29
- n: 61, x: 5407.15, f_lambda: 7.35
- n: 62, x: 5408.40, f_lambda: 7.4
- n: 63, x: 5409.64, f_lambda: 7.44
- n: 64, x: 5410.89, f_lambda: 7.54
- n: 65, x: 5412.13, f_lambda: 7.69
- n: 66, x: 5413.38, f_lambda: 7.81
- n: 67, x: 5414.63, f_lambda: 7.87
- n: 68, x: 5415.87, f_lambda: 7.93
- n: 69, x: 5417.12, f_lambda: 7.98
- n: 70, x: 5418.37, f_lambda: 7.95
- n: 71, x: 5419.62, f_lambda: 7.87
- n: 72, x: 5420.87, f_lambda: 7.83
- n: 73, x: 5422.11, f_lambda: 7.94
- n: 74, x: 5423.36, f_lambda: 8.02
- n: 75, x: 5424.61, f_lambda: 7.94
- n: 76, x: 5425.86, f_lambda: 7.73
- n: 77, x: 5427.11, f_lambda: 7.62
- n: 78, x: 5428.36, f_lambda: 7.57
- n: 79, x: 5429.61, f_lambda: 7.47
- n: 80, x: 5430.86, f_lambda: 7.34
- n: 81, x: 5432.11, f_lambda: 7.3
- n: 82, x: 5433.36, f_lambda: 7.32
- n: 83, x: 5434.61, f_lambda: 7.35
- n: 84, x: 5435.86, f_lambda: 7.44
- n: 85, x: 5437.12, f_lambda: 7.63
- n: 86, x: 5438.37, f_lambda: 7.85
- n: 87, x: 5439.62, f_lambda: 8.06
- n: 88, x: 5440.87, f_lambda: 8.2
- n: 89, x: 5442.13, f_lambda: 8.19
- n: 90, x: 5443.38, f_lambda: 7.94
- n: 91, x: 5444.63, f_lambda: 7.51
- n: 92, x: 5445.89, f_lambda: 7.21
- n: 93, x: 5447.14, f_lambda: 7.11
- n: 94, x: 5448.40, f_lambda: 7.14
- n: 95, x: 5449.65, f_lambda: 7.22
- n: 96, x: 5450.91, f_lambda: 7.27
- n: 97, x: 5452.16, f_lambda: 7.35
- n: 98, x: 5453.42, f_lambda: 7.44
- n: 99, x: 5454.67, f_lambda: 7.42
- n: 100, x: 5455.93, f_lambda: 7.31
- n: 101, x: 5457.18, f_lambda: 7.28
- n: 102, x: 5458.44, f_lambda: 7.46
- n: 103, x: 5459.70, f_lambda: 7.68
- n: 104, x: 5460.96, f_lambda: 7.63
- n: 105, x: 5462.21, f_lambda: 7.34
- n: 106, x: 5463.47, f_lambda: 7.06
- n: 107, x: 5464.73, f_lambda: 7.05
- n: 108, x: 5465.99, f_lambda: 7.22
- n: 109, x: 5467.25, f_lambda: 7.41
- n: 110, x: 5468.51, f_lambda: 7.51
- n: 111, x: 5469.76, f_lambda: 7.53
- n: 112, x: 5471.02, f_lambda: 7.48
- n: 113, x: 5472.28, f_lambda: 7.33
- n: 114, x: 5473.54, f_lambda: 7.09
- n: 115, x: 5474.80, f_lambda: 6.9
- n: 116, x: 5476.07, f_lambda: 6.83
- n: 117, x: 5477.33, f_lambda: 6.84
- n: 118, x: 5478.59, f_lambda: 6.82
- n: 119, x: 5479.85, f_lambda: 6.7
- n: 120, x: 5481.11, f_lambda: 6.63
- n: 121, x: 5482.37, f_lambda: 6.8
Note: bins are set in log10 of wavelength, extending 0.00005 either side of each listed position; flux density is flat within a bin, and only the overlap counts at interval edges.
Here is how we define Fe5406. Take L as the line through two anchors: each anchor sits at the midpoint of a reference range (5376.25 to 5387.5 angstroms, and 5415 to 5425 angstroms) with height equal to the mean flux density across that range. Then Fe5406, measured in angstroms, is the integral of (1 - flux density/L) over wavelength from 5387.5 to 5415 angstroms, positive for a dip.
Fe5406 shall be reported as 1.15 angstroms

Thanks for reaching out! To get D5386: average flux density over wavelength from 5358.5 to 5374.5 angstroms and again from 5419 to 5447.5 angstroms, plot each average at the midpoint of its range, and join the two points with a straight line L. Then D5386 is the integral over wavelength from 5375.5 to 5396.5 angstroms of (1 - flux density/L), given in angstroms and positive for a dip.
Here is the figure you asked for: 0.3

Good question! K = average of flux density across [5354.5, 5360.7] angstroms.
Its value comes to 7.88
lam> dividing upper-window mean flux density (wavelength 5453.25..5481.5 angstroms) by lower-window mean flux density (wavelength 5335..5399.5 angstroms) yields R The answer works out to 0.95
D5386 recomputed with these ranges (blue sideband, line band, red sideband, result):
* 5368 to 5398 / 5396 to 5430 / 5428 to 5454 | -0.6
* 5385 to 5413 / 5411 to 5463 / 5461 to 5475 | -1.7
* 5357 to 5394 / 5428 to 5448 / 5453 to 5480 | -0.6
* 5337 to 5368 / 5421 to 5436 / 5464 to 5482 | -0.6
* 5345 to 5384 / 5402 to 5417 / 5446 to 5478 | -0.1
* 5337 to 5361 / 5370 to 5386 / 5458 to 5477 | 0.1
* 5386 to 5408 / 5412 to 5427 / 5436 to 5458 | -0.8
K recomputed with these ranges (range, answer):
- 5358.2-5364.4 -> 7.83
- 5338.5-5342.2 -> 7.23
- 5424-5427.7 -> 7.76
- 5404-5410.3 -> 7.35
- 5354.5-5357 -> 8.05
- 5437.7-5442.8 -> 8.08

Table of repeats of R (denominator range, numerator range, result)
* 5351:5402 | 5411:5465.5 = 1.00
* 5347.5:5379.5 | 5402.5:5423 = 0.99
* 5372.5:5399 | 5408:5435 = 1.03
